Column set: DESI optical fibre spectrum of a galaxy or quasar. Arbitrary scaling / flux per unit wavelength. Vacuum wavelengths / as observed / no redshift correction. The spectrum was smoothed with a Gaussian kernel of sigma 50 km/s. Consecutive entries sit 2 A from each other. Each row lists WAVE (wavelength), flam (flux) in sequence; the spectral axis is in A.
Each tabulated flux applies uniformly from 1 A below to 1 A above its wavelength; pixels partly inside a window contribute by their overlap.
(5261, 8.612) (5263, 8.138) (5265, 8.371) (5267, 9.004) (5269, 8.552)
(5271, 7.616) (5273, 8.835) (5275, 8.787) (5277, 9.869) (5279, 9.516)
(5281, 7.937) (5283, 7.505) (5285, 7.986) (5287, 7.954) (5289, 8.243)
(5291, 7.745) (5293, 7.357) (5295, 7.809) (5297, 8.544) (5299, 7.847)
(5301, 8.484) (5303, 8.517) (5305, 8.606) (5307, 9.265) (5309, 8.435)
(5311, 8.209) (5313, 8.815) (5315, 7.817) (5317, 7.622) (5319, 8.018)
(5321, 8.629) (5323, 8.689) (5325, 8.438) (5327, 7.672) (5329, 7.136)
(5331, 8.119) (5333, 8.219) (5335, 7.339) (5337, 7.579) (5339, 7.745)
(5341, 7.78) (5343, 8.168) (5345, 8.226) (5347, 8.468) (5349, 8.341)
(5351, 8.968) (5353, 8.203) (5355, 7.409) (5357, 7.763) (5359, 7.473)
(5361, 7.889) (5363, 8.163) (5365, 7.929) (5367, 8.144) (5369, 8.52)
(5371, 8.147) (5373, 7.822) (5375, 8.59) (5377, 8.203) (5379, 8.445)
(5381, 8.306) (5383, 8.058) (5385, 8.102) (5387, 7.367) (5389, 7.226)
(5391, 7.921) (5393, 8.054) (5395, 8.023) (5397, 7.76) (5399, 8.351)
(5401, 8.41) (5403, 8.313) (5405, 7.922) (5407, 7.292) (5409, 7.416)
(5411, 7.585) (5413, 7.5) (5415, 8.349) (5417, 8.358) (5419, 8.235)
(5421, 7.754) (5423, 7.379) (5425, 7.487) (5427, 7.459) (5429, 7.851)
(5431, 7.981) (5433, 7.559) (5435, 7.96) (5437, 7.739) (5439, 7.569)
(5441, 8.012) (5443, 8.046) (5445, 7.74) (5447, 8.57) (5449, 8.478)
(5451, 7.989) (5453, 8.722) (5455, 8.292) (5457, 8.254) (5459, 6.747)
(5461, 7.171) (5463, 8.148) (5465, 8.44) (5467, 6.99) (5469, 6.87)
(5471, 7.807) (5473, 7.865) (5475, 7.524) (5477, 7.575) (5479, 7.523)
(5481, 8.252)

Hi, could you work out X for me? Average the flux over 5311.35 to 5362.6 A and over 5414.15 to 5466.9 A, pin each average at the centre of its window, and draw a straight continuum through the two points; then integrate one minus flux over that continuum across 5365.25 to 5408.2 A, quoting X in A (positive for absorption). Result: -0.4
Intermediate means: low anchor 8.03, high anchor 7.92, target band 8.04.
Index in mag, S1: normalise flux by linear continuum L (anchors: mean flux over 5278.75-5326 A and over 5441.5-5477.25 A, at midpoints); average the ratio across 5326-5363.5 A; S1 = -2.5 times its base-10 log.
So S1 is 0.03 mag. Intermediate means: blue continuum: 8.23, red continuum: 7.85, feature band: 7.93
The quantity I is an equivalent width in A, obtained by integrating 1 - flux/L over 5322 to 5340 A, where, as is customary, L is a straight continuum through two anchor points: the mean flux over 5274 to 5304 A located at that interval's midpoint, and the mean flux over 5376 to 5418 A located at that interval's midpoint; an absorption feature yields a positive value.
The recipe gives 0.6 A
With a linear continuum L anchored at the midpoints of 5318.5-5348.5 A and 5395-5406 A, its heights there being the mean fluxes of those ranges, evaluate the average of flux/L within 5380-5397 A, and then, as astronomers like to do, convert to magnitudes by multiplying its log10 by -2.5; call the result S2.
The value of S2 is 0.03 mag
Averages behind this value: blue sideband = 8.02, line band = 7.87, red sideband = 8.14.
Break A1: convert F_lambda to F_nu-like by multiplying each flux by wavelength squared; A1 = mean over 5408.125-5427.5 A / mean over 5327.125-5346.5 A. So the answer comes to 1.02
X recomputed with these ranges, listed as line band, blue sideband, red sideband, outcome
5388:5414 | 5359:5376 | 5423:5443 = 0.29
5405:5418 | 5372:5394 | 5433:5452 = 0.38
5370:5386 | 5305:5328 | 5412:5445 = -0.30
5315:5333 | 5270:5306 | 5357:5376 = 0.32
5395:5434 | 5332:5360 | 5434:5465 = 0.65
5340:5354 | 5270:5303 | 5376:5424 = -0.39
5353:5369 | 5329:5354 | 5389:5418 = 0.25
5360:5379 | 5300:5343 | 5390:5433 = -0.41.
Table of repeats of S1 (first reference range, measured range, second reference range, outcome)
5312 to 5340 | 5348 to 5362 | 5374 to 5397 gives -0.001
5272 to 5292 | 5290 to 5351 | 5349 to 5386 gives 0.021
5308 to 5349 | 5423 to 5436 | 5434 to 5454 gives 0.054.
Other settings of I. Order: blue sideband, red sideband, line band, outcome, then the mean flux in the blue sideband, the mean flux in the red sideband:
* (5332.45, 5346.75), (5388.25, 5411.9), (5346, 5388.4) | -1.2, 7.89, 7.86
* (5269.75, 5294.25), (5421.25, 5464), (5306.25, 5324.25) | -0.4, 8.28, 7.86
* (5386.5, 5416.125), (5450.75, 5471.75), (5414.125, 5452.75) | -0.7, 7.84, 7.76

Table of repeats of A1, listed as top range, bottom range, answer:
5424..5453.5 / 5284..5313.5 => 1.01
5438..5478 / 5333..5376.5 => 1.01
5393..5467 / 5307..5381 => 1.01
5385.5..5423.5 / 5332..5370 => 1.00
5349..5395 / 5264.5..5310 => 0.99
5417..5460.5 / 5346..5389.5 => 1.00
